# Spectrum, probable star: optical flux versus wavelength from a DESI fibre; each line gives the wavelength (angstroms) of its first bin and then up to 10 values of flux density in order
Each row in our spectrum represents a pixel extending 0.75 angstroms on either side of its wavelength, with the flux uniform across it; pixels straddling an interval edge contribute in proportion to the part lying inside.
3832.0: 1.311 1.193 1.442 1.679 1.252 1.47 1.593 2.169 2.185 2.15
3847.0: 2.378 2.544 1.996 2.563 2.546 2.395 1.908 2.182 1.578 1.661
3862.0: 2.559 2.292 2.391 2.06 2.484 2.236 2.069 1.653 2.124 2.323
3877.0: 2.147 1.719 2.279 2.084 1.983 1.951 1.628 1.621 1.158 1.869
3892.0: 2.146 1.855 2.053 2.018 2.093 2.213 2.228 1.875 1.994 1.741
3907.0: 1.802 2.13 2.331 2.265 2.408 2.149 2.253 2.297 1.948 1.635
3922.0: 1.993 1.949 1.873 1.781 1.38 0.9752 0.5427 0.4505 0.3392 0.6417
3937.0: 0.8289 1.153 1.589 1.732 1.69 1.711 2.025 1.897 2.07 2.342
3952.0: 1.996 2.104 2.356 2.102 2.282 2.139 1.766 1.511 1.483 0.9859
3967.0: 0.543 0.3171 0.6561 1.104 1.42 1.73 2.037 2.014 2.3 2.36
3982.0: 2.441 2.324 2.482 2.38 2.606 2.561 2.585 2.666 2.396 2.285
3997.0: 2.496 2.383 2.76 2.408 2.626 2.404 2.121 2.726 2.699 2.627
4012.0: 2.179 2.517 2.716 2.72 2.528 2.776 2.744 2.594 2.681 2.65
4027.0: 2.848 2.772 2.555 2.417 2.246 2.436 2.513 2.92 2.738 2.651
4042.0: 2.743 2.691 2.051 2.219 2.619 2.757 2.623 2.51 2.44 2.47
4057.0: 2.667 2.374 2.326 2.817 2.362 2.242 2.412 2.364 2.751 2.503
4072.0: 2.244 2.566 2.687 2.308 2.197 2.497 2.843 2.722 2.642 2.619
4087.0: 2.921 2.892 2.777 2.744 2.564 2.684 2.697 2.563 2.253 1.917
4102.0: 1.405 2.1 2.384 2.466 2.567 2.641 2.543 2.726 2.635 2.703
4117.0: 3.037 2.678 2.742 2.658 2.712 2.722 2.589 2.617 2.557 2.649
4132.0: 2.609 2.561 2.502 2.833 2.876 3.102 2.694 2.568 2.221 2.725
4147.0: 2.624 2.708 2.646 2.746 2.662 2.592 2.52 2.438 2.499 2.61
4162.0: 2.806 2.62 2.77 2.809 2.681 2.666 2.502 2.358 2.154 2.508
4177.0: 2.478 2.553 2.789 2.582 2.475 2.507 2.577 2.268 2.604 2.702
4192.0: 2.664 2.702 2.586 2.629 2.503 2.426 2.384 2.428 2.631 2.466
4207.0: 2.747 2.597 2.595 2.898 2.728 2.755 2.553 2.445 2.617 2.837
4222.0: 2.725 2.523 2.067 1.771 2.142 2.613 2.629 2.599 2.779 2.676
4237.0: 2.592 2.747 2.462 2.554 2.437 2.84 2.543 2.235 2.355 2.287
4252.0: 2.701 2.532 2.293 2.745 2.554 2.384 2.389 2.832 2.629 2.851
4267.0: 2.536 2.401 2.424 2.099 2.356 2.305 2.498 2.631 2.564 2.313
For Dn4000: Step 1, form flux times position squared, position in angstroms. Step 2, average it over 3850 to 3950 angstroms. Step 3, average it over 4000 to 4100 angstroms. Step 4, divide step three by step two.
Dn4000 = 1.48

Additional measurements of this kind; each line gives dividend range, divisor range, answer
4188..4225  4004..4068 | 1.11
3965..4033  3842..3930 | 1.18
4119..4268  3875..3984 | 1.67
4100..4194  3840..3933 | 1.48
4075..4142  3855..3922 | 1.43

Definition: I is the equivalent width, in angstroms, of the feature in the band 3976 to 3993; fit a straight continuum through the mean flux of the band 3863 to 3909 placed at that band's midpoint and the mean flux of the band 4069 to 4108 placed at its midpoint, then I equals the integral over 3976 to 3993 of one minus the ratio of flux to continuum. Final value -1.2 angstroms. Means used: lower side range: 2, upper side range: 2.49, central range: 2.41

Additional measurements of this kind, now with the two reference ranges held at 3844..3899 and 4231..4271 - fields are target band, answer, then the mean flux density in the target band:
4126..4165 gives -3.57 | 2.64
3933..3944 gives 5.22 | 1.14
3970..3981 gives 2.24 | 1.76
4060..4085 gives -1.90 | 2.51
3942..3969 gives 5.29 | 1.75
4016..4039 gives -3.62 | 2.63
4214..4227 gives 0.14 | 2.49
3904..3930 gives 2.27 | 1.95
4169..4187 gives -0.34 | 2.51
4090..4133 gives -3.04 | 2.55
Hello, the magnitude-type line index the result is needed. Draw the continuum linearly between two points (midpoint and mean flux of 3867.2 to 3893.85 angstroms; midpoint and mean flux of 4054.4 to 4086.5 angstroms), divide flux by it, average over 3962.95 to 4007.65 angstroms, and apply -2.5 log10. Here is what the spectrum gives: 0.12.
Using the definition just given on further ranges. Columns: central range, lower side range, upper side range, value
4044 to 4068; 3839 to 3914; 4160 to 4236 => -0.05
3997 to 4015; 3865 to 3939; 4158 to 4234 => -0.20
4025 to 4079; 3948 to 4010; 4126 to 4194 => -0.10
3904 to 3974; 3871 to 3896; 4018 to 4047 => 0.30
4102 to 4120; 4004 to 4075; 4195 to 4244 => 0.00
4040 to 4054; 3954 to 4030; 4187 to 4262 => -0.11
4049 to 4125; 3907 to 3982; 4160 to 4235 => -0.17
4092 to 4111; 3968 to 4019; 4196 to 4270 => 0.01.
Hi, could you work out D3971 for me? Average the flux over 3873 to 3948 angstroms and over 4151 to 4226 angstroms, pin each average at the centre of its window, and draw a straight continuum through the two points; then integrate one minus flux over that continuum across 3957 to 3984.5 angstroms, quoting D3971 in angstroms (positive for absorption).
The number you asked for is 4.32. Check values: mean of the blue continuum 1.78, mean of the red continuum 2.58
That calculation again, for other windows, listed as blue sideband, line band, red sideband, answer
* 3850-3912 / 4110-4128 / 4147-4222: -1.6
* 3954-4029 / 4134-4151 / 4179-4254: -1.7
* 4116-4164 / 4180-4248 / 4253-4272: 0.5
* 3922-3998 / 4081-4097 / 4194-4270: -4.5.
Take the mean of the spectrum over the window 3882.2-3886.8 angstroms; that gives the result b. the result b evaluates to 1.85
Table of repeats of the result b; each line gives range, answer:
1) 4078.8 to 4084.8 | 2.68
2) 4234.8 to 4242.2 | 2.61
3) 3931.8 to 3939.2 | 0.681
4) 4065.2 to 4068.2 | 2.39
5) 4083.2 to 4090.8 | 2.77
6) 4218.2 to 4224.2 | 2.67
